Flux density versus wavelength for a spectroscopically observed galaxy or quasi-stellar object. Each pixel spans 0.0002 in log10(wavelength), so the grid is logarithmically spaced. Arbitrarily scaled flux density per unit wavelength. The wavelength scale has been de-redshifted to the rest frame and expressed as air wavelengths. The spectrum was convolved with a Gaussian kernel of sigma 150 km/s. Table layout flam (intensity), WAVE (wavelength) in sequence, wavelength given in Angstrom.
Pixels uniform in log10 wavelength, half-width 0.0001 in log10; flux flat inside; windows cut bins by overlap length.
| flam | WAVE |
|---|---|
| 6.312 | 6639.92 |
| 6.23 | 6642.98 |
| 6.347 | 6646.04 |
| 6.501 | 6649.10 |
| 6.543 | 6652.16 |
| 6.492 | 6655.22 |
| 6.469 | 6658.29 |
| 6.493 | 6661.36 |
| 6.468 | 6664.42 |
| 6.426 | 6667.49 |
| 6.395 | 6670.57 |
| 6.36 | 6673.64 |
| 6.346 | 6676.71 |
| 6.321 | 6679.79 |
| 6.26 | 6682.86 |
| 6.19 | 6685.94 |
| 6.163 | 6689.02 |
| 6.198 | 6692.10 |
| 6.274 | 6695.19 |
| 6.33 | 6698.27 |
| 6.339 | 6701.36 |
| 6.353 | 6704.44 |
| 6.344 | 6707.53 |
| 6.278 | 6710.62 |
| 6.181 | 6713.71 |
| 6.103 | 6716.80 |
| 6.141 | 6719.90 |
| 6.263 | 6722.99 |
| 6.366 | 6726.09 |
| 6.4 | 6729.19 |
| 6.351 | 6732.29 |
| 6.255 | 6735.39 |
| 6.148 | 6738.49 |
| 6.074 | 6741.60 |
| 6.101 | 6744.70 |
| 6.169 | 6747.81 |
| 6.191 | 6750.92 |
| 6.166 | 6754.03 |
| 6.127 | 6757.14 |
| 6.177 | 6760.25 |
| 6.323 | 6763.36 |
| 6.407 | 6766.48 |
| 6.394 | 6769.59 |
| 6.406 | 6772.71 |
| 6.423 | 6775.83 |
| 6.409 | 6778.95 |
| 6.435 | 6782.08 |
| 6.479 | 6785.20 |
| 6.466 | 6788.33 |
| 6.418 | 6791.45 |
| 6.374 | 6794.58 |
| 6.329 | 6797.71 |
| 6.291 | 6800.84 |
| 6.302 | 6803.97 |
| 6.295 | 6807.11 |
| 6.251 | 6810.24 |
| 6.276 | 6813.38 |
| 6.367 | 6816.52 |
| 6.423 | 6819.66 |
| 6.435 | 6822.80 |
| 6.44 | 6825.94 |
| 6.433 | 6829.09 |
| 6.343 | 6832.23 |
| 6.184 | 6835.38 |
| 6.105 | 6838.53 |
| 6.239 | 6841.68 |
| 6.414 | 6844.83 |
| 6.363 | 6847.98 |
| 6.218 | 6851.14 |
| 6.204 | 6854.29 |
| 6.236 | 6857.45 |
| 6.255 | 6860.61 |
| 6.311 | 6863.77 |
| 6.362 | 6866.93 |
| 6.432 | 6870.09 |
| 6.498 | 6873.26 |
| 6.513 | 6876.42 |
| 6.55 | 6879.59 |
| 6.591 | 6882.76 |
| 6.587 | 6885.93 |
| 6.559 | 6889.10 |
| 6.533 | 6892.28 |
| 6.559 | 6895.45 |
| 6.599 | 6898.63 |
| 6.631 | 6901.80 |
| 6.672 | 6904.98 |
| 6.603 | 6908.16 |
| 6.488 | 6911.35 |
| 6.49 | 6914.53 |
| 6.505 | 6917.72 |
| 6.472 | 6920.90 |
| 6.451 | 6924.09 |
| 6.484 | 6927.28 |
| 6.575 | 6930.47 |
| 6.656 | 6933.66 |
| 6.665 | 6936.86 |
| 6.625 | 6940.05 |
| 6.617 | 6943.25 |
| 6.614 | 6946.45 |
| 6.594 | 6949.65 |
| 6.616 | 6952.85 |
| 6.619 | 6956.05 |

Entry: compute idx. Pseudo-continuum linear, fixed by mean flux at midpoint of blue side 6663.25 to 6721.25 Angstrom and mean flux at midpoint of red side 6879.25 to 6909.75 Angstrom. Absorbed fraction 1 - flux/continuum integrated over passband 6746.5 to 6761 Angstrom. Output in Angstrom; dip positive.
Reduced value 0.5 Angstrom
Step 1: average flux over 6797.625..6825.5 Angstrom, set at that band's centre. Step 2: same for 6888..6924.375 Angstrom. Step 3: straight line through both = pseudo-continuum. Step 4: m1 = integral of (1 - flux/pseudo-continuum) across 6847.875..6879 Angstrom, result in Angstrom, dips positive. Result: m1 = 0.5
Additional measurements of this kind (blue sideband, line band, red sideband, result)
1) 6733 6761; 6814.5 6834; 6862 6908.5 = -0.1 Angstrom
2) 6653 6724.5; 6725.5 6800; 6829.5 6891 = 0.4 Angstrom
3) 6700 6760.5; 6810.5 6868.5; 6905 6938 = 0.9 Angstrom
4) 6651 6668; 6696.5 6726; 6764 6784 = 0.9 Angstrom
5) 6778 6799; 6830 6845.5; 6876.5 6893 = 0.6 Angstrom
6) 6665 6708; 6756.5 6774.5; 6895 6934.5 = 0.2 Angstrom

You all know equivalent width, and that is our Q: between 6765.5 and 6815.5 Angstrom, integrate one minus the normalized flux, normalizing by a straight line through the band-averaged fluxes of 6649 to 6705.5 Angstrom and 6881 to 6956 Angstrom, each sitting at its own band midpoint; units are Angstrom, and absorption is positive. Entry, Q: 0.7 Angstrom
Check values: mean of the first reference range 6.36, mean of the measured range 6.37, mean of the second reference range 6.57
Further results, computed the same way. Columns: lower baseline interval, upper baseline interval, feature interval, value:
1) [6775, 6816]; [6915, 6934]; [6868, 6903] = -0.4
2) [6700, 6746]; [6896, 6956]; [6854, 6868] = 0.4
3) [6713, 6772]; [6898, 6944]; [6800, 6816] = 0.2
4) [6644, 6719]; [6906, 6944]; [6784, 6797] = 0.0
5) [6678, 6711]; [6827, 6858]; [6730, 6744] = 0.1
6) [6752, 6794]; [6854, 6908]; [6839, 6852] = 0.3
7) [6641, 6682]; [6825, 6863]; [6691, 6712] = 0.3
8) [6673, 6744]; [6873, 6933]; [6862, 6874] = 0.2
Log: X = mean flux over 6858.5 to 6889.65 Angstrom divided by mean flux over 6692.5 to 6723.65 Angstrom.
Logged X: 1.0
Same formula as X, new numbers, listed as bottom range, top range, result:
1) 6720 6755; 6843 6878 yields 1.02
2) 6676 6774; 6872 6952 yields 1.05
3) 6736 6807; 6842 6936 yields 1.03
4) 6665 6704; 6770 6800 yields 1.02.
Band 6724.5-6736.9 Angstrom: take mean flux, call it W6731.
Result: 6.34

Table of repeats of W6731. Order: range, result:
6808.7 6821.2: 6.33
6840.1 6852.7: 6.31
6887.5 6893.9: 6.55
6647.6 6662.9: 6.5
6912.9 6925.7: 6.48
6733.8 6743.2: 6.16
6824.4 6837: 6.35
